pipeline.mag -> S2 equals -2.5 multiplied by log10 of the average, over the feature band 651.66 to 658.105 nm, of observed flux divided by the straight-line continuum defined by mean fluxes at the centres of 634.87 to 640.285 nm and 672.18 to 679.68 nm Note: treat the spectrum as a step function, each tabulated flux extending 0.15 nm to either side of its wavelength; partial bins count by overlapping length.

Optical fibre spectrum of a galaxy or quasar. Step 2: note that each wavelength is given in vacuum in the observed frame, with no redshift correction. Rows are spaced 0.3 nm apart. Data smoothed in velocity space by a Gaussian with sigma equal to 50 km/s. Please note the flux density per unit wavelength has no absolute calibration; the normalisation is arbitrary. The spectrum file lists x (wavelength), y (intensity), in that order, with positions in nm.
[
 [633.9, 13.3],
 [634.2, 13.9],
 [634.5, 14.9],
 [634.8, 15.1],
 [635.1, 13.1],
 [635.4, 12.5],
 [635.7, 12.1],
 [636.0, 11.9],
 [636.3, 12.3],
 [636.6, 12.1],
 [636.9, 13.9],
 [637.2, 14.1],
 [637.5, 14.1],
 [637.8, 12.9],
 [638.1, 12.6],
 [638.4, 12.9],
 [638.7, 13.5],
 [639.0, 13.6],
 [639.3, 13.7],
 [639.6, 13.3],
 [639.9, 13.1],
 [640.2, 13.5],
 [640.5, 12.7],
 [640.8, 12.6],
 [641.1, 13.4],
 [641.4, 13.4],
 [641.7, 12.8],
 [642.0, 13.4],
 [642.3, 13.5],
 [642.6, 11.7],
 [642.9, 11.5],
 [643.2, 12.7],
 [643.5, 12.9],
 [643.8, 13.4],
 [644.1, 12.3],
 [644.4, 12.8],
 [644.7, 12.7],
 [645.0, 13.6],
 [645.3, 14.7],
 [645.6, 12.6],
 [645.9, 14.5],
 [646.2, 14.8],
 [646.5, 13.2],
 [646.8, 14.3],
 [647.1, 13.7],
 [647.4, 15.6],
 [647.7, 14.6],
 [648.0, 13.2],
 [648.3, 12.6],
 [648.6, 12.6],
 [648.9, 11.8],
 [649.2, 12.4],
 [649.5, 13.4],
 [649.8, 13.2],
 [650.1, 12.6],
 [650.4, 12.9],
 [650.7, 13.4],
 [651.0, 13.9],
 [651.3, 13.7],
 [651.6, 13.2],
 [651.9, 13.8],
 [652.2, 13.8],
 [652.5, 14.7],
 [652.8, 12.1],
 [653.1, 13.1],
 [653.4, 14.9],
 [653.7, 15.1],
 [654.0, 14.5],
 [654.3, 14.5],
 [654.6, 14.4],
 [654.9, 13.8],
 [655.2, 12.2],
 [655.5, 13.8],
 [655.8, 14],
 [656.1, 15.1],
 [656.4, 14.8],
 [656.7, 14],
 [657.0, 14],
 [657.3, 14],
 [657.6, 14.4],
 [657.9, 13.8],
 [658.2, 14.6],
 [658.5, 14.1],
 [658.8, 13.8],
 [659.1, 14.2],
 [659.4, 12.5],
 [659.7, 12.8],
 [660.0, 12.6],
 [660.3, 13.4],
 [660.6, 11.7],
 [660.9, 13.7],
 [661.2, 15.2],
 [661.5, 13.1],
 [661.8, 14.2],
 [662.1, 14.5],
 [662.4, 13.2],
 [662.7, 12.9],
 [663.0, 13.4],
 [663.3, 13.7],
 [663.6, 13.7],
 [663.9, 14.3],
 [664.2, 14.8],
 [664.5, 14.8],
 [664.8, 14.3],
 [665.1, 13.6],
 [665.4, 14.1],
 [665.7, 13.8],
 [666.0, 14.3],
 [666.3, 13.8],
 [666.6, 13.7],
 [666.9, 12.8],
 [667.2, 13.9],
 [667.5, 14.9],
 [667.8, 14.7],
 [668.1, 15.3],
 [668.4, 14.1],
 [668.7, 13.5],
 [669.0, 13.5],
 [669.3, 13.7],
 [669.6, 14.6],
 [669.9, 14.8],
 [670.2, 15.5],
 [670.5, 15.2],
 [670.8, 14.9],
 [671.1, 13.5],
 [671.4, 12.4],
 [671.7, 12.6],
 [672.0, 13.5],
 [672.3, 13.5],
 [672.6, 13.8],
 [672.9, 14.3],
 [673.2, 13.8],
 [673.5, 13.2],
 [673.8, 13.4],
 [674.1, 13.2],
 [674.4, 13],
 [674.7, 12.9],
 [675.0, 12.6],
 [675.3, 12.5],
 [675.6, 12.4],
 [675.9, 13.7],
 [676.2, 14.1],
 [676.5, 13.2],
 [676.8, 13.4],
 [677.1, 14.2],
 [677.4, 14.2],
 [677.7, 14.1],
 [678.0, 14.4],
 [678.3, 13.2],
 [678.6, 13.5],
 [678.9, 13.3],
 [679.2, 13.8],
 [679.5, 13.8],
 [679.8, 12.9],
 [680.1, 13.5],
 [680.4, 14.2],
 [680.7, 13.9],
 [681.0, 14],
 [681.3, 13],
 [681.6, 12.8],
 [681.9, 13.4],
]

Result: -0.060 mag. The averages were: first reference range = 13.1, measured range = 14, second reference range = 13.5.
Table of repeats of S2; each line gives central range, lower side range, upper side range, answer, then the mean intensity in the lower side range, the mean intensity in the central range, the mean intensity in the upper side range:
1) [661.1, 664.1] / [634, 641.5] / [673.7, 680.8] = -0.03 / 13.2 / 13.8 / 13.5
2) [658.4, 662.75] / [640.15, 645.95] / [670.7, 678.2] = -0.02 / 13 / 13.5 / 13.5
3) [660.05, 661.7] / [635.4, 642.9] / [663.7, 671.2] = 0.05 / 13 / 13.4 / 14.3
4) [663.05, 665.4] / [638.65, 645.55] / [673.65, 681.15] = -0.06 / 13.1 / 14.1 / 13.5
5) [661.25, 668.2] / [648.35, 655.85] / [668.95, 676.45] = -0.03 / 13.5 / 14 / 13.6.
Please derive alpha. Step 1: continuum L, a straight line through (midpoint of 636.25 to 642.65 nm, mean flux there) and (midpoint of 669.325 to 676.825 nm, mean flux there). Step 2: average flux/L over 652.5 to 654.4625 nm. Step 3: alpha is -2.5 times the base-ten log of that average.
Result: -0.06 mag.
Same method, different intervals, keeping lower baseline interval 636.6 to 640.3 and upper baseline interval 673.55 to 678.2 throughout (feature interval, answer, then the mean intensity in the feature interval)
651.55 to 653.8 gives -0.04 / 13.8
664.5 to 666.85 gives -0.04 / 13.9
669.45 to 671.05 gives -0.12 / 14.9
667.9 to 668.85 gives -0.07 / 14.3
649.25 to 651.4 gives 0.01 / 13.2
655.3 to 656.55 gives -0.07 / 14.3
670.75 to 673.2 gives -0.01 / 13.5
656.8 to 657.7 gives -0.06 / 14.1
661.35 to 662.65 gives -0.02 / 13.7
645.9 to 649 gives -0.03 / 13.7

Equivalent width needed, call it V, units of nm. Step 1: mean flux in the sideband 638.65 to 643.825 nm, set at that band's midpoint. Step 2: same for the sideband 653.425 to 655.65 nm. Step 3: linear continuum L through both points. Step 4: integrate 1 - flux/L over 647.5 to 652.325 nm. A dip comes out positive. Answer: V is 0.18 nm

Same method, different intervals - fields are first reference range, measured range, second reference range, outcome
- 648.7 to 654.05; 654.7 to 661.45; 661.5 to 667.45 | -0.039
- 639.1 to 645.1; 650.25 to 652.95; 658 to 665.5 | -0.035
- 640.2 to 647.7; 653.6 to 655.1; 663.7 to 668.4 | -0.069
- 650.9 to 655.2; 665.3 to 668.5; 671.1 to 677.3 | -0.147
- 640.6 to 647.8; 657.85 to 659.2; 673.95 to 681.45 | -0.072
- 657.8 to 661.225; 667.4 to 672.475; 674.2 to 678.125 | -0.255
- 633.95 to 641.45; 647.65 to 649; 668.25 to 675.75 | 0.048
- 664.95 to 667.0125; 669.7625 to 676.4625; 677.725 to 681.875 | 0.041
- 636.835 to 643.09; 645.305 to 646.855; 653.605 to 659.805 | -0.054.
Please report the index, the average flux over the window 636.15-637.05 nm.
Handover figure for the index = 12.8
